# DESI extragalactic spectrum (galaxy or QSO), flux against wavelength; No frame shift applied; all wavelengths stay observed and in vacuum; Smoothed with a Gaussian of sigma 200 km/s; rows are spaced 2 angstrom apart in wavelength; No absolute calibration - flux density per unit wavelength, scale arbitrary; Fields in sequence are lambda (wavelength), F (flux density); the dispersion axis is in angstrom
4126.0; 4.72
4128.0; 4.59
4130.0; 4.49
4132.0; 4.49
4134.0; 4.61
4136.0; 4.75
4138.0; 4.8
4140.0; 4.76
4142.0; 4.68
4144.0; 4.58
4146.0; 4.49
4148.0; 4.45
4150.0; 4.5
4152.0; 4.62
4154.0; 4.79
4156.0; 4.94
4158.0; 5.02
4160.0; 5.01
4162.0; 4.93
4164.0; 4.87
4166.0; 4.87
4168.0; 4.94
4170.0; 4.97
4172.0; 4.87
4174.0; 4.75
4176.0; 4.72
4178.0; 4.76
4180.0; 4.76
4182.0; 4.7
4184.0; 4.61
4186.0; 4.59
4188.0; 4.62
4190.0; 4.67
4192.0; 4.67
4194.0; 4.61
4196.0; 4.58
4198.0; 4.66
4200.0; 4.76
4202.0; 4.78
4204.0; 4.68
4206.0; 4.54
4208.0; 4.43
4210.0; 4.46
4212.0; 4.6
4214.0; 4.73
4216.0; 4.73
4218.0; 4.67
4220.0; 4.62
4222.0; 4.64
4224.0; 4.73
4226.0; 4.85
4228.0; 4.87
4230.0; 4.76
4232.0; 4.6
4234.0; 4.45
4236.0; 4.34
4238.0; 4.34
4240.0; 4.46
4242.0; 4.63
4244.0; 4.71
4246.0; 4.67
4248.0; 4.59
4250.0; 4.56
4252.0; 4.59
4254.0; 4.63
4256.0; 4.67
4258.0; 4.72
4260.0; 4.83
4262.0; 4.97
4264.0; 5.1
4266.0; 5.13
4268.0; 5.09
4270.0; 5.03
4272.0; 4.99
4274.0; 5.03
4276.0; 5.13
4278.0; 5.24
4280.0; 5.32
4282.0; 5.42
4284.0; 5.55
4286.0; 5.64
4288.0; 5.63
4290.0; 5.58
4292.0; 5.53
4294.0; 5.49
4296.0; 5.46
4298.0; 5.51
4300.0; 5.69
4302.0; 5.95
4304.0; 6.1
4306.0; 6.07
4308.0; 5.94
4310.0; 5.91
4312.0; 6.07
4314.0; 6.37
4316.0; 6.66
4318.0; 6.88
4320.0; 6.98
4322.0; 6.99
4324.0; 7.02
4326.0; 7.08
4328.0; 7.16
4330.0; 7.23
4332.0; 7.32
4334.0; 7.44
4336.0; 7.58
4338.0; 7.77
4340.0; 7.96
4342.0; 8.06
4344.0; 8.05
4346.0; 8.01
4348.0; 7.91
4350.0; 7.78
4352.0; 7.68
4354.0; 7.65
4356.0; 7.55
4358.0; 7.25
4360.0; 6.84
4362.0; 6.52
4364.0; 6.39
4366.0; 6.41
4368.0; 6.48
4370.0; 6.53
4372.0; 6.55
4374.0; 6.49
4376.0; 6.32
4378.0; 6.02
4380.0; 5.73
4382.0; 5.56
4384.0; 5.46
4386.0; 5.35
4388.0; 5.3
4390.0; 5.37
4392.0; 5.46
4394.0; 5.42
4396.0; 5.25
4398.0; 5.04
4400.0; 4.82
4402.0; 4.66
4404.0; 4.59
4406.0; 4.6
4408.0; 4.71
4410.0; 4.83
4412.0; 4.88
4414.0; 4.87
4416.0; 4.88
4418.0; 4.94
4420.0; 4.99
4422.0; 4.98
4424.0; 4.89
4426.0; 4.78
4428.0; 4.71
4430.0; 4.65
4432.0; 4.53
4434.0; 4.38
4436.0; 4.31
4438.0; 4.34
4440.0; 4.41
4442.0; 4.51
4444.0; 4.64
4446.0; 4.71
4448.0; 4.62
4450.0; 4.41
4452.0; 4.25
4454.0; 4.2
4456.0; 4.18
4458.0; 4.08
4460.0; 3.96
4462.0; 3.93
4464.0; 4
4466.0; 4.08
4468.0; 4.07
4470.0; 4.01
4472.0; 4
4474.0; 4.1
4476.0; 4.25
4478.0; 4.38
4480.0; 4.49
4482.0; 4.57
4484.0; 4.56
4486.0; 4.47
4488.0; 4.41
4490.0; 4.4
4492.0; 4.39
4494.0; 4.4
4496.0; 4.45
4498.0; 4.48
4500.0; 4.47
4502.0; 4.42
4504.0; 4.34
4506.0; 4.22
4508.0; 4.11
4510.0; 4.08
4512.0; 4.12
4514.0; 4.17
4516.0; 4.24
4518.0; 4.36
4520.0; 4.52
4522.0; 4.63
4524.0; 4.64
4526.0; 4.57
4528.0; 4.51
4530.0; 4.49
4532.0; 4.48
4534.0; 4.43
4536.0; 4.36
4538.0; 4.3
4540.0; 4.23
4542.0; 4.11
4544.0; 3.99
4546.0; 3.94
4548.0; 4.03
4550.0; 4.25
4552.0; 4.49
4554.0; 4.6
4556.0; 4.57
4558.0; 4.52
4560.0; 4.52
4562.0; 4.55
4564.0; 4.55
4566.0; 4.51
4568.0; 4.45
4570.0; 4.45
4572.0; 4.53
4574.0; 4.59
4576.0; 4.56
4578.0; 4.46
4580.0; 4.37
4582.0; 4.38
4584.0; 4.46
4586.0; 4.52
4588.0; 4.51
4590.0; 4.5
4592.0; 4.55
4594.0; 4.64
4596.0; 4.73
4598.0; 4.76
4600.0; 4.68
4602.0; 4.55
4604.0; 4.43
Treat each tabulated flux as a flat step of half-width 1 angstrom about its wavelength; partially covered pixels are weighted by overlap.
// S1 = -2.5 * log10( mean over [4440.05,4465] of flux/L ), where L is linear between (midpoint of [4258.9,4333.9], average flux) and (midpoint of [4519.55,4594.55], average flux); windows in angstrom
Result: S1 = 0.17 mag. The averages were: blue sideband 5.88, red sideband 4.44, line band 4.3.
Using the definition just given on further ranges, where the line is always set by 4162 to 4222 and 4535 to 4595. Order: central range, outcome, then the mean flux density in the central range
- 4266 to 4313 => -0.19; 5.53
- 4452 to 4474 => 0.11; 4.06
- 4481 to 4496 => 0.00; 4.46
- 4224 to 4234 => -0.01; 4.73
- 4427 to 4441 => 0.01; 4.48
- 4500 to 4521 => 0.05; 4.27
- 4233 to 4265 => 0.00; 4.64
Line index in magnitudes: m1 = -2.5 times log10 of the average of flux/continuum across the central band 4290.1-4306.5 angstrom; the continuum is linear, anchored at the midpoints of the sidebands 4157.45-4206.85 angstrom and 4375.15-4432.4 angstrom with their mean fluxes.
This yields -0.16 mag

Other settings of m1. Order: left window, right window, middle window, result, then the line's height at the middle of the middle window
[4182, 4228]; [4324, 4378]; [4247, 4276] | 0.16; 5.64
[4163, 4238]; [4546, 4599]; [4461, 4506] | 0.06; 4.54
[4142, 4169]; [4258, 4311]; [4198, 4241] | 0.10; 5.09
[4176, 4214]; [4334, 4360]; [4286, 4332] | 0.12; 6.95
